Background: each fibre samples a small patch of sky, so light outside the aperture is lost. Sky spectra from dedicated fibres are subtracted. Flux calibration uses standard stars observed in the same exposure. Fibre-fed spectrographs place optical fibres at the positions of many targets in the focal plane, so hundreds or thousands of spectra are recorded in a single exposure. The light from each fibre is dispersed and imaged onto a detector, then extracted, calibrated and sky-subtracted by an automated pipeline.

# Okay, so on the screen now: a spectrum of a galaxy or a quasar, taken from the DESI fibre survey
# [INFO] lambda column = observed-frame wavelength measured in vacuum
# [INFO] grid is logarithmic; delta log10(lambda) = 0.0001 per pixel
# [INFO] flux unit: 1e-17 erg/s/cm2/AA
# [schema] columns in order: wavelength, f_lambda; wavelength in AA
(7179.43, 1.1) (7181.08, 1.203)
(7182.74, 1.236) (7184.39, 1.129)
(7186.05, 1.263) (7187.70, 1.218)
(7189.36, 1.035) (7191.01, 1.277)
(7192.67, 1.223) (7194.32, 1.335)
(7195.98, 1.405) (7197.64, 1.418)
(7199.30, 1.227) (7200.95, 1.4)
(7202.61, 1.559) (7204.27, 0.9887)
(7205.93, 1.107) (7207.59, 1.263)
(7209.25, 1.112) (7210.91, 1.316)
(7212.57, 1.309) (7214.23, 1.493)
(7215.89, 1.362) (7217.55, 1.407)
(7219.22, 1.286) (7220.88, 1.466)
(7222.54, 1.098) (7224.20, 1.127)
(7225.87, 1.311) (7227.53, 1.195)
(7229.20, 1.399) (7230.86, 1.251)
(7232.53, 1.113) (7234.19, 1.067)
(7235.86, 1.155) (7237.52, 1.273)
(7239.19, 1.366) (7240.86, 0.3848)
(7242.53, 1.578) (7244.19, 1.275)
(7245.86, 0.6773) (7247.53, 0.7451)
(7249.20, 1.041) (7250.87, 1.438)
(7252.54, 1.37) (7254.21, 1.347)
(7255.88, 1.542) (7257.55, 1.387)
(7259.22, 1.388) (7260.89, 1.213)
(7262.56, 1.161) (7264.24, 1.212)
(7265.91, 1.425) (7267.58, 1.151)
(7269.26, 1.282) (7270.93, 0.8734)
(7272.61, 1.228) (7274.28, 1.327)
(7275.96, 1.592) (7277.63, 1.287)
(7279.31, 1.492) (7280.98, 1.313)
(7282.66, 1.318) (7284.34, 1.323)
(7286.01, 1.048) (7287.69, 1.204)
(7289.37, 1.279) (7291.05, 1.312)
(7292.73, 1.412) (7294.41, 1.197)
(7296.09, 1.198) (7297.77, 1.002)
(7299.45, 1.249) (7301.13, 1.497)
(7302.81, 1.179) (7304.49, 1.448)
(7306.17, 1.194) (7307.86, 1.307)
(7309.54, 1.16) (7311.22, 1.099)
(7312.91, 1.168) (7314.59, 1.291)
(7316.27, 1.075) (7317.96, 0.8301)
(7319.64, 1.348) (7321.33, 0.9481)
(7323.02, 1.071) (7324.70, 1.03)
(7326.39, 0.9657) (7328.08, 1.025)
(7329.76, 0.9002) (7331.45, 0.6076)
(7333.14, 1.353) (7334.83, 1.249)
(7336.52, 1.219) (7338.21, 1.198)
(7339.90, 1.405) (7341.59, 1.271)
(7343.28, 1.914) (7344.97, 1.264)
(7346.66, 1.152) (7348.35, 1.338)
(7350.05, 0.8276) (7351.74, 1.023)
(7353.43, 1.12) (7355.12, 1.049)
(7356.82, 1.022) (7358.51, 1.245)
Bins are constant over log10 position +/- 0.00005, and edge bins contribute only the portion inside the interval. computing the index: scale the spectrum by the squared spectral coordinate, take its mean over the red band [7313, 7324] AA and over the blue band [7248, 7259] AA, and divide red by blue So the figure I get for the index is 0.84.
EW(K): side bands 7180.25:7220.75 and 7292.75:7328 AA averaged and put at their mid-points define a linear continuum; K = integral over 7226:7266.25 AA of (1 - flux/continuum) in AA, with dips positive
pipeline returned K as 0.7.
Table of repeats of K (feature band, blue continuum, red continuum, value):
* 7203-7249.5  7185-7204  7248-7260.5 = 4.5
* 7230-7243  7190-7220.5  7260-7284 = 1.6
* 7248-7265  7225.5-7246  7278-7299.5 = -1.3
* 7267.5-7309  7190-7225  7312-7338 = -4.6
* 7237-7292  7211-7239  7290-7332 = -1.2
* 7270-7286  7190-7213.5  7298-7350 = -0.9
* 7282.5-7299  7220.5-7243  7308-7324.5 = -1.3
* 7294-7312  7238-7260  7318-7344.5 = -0.9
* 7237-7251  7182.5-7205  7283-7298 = 2.1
